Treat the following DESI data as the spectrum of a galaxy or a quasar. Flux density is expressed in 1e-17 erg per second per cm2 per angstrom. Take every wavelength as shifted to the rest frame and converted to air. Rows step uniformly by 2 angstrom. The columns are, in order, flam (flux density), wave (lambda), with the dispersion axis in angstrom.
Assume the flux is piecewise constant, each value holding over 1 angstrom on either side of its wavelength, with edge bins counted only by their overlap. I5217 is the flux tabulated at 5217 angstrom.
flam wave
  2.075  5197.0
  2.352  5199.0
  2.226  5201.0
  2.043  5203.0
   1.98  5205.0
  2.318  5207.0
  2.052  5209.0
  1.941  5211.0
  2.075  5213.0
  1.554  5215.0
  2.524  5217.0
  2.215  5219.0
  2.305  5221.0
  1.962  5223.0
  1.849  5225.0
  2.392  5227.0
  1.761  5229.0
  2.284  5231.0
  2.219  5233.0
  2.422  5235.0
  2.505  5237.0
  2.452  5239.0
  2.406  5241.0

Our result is 2.524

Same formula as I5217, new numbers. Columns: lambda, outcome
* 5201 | 2.226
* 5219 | 2.215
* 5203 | 2.043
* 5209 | 2.052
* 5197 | 2.075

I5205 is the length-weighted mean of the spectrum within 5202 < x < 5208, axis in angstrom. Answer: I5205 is 2.11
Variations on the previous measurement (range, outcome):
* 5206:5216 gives 1.99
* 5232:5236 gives 2.32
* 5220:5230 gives 2.05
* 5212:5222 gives 2.13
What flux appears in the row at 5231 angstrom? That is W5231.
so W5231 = 2.284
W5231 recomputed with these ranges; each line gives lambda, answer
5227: 2.392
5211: 1.941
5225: 1.849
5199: 2.352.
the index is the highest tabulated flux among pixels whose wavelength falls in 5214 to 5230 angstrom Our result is 2.524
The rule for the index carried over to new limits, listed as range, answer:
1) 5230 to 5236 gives 2.422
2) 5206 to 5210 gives 2.318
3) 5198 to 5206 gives 2.352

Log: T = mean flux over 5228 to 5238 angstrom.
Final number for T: 2.24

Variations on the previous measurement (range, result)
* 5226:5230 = 2.08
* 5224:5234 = 2.1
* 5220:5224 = 2.13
